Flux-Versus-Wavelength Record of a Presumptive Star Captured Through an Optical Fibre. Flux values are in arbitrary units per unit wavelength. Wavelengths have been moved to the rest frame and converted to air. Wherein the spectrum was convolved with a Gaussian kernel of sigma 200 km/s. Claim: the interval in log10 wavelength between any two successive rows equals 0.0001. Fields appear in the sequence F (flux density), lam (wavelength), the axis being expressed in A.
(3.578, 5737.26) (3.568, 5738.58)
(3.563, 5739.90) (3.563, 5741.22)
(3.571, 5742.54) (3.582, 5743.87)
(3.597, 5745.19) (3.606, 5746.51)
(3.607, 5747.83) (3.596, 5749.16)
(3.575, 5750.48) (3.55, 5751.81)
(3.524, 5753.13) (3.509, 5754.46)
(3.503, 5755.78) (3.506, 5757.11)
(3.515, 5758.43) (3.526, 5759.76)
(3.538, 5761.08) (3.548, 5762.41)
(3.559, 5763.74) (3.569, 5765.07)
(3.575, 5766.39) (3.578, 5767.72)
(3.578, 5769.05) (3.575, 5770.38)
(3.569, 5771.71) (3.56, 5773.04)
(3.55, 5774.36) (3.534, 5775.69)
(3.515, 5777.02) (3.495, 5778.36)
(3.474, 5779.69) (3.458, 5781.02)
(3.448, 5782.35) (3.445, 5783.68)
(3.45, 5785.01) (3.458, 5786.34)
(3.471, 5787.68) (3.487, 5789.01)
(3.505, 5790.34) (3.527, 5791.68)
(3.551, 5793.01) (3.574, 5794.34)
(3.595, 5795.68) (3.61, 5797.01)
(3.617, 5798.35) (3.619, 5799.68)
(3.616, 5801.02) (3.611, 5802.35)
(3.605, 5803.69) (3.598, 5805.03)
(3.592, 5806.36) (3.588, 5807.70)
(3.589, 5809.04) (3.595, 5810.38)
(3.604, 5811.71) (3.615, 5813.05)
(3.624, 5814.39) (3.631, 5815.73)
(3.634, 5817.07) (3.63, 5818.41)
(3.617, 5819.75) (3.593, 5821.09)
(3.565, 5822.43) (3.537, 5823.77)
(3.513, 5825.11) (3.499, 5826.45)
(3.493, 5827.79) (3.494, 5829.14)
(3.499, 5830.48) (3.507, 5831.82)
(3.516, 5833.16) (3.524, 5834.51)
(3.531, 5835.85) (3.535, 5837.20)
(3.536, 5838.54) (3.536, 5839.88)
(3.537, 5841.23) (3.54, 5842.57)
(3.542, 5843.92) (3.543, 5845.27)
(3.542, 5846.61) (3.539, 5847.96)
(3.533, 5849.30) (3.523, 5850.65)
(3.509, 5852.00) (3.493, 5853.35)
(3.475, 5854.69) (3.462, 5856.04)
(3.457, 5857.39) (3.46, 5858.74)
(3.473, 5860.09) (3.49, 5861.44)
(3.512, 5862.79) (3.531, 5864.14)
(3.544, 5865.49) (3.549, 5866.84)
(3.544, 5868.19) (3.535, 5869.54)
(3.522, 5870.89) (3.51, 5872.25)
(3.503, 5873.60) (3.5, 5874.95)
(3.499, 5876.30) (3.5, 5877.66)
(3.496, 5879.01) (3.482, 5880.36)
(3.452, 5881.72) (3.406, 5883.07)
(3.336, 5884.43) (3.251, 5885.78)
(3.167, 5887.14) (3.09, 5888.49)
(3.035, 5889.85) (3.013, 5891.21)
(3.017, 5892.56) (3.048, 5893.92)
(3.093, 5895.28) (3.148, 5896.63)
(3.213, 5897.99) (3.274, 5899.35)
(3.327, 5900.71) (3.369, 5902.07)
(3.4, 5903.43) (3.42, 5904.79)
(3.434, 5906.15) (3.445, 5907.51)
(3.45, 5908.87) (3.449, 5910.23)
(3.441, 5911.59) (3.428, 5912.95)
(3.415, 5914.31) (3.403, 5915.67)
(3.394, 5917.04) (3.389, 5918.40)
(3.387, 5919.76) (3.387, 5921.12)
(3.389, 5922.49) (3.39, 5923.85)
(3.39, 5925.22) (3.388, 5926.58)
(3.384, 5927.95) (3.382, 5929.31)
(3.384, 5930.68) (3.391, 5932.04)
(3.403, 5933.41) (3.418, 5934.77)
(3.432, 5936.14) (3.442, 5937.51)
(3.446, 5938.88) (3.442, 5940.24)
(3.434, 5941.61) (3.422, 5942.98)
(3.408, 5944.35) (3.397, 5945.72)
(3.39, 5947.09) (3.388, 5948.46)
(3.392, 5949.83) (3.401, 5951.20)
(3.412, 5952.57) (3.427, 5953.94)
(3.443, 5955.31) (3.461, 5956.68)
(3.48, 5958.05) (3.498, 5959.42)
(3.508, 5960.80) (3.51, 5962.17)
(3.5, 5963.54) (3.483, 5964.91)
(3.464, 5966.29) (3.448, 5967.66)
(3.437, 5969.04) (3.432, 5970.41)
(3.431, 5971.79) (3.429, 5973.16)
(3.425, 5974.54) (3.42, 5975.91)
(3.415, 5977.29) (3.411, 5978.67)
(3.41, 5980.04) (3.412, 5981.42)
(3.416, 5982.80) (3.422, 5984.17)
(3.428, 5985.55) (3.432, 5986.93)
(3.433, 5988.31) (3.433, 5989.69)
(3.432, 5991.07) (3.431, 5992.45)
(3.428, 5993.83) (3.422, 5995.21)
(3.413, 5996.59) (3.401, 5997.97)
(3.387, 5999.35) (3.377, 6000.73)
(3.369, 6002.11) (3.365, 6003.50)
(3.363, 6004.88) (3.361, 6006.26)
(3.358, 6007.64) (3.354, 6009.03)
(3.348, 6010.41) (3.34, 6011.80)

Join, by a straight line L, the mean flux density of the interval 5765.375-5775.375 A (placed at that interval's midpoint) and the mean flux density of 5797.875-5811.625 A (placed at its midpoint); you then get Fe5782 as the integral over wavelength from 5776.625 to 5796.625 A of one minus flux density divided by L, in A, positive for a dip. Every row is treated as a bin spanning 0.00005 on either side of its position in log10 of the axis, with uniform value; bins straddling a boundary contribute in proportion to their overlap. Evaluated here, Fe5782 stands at 0.5 A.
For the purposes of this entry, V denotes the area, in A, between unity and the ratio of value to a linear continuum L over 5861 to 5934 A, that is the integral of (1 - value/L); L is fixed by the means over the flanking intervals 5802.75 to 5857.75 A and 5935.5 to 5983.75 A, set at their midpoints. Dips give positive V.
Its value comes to 2.4 A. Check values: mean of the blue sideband 3.55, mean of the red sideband 3.44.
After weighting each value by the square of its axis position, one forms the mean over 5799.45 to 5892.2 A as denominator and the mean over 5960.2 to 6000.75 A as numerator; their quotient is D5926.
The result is 1.0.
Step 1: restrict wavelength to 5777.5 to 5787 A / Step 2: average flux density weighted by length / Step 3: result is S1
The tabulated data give 3.46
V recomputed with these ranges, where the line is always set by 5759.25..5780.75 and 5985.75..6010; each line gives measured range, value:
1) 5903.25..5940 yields 0.38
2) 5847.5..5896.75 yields 1.13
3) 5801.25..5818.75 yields -0.45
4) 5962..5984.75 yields -0.16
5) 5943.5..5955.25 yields 0.08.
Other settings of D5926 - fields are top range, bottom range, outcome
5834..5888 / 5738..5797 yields 1.02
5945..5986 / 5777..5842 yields 1.02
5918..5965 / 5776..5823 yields 1.01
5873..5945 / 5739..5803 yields 0.99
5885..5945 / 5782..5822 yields 0.97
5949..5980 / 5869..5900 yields 1.07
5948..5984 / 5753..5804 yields 1.04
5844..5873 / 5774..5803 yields 1.02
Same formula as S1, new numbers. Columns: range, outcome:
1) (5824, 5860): 3.51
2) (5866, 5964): 3.39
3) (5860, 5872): 3.52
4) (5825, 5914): 3.43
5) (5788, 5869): 3.55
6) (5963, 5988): 3.43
